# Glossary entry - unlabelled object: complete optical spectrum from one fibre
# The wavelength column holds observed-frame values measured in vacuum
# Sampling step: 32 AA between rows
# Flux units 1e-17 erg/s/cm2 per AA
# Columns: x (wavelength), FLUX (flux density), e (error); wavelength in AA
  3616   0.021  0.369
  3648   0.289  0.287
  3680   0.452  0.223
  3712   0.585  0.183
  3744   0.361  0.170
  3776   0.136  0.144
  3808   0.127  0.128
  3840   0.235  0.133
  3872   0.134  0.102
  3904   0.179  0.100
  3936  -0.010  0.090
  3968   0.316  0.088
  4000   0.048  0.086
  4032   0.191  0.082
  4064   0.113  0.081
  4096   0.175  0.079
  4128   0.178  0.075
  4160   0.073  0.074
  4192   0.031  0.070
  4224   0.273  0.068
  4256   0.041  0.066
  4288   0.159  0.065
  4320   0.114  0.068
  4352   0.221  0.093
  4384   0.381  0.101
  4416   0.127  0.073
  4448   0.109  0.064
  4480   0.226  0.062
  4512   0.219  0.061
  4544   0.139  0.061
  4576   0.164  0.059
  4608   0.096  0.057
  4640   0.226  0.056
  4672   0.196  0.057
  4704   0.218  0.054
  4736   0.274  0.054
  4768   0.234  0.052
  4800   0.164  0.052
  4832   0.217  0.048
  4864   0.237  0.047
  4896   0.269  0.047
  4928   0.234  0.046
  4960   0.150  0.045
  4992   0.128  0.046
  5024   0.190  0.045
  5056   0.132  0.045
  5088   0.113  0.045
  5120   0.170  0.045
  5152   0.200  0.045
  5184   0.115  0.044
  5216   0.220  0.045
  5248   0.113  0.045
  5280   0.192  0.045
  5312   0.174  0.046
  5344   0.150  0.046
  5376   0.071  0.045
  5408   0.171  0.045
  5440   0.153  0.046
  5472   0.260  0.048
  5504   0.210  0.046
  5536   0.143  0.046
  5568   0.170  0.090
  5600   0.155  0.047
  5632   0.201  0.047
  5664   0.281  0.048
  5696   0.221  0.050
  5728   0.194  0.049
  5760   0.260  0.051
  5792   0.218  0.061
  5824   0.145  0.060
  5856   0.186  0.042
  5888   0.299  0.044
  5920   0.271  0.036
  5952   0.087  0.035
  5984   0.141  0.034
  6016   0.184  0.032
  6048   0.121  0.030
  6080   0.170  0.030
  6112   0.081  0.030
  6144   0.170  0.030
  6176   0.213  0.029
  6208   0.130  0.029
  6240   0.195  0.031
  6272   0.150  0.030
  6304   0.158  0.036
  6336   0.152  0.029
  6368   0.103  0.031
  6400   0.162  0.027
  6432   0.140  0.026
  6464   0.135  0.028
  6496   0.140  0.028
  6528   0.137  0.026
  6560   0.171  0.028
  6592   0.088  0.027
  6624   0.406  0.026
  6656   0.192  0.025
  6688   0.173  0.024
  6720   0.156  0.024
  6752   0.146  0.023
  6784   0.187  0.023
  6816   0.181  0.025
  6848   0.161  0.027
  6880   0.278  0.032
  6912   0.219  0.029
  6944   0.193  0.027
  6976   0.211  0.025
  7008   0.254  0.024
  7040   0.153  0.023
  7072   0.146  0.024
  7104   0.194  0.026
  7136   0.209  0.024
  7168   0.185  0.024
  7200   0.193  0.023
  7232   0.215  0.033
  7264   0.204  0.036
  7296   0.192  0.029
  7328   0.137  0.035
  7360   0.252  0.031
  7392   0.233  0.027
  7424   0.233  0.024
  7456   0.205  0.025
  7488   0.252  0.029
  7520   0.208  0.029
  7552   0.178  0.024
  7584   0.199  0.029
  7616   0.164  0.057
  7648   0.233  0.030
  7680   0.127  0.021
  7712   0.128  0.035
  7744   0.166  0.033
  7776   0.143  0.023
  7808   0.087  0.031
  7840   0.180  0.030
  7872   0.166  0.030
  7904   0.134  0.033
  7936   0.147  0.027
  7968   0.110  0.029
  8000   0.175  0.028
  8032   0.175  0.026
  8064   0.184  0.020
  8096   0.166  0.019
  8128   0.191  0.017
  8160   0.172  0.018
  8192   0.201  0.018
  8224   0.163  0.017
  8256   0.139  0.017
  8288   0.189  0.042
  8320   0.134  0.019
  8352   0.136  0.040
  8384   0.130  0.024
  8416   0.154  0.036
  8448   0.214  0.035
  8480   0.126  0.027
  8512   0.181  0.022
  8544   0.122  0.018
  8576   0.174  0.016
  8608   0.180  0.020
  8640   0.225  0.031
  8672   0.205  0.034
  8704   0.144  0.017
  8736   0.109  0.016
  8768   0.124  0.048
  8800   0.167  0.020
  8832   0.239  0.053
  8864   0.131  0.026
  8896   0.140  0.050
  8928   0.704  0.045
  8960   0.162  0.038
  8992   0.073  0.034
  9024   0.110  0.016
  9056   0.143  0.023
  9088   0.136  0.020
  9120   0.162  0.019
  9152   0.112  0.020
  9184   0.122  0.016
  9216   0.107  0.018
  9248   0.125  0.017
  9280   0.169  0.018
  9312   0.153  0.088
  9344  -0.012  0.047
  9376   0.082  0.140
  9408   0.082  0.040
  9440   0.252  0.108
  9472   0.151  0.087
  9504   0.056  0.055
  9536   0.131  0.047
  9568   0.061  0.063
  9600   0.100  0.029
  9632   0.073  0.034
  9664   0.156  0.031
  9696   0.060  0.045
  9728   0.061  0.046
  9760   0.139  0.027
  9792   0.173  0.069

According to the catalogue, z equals 0.780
